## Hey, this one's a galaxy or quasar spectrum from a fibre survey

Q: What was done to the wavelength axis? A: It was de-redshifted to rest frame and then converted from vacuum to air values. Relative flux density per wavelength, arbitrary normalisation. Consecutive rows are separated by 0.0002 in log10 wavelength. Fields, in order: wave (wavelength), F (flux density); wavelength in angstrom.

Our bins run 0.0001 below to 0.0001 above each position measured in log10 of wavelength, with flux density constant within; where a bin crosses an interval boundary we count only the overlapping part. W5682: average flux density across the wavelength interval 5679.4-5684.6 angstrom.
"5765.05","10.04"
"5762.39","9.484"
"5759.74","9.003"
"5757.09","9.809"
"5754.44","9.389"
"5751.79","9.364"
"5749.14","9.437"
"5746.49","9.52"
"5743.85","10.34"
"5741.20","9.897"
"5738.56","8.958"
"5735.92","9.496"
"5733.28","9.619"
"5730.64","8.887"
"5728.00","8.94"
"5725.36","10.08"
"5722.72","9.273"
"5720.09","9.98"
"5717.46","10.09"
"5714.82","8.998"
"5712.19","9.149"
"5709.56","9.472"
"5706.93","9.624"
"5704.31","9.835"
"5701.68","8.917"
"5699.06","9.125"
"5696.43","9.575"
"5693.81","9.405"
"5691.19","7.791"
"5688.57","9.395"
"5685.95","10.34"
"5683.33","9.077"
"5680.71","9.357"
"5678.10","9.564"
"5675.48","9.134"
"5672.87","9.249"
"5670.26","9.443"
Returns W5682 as 9.22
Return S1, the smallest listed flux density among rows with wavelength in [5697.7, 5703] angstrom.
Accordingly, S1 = 8.917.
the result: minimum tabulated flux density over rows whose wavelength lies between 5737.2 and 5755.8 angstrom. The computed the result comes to 8.958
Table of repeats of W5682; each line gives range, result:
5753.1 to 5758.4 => 9.6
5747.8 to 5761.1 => 9.4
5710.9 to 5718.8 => 9.41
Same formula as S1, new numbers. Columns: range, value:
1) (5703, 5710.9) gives 9.472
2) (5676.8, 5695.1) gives 7.791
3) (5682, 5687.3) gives 9.077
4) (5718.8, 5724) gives 9.273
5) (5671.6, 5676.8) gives 9.134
